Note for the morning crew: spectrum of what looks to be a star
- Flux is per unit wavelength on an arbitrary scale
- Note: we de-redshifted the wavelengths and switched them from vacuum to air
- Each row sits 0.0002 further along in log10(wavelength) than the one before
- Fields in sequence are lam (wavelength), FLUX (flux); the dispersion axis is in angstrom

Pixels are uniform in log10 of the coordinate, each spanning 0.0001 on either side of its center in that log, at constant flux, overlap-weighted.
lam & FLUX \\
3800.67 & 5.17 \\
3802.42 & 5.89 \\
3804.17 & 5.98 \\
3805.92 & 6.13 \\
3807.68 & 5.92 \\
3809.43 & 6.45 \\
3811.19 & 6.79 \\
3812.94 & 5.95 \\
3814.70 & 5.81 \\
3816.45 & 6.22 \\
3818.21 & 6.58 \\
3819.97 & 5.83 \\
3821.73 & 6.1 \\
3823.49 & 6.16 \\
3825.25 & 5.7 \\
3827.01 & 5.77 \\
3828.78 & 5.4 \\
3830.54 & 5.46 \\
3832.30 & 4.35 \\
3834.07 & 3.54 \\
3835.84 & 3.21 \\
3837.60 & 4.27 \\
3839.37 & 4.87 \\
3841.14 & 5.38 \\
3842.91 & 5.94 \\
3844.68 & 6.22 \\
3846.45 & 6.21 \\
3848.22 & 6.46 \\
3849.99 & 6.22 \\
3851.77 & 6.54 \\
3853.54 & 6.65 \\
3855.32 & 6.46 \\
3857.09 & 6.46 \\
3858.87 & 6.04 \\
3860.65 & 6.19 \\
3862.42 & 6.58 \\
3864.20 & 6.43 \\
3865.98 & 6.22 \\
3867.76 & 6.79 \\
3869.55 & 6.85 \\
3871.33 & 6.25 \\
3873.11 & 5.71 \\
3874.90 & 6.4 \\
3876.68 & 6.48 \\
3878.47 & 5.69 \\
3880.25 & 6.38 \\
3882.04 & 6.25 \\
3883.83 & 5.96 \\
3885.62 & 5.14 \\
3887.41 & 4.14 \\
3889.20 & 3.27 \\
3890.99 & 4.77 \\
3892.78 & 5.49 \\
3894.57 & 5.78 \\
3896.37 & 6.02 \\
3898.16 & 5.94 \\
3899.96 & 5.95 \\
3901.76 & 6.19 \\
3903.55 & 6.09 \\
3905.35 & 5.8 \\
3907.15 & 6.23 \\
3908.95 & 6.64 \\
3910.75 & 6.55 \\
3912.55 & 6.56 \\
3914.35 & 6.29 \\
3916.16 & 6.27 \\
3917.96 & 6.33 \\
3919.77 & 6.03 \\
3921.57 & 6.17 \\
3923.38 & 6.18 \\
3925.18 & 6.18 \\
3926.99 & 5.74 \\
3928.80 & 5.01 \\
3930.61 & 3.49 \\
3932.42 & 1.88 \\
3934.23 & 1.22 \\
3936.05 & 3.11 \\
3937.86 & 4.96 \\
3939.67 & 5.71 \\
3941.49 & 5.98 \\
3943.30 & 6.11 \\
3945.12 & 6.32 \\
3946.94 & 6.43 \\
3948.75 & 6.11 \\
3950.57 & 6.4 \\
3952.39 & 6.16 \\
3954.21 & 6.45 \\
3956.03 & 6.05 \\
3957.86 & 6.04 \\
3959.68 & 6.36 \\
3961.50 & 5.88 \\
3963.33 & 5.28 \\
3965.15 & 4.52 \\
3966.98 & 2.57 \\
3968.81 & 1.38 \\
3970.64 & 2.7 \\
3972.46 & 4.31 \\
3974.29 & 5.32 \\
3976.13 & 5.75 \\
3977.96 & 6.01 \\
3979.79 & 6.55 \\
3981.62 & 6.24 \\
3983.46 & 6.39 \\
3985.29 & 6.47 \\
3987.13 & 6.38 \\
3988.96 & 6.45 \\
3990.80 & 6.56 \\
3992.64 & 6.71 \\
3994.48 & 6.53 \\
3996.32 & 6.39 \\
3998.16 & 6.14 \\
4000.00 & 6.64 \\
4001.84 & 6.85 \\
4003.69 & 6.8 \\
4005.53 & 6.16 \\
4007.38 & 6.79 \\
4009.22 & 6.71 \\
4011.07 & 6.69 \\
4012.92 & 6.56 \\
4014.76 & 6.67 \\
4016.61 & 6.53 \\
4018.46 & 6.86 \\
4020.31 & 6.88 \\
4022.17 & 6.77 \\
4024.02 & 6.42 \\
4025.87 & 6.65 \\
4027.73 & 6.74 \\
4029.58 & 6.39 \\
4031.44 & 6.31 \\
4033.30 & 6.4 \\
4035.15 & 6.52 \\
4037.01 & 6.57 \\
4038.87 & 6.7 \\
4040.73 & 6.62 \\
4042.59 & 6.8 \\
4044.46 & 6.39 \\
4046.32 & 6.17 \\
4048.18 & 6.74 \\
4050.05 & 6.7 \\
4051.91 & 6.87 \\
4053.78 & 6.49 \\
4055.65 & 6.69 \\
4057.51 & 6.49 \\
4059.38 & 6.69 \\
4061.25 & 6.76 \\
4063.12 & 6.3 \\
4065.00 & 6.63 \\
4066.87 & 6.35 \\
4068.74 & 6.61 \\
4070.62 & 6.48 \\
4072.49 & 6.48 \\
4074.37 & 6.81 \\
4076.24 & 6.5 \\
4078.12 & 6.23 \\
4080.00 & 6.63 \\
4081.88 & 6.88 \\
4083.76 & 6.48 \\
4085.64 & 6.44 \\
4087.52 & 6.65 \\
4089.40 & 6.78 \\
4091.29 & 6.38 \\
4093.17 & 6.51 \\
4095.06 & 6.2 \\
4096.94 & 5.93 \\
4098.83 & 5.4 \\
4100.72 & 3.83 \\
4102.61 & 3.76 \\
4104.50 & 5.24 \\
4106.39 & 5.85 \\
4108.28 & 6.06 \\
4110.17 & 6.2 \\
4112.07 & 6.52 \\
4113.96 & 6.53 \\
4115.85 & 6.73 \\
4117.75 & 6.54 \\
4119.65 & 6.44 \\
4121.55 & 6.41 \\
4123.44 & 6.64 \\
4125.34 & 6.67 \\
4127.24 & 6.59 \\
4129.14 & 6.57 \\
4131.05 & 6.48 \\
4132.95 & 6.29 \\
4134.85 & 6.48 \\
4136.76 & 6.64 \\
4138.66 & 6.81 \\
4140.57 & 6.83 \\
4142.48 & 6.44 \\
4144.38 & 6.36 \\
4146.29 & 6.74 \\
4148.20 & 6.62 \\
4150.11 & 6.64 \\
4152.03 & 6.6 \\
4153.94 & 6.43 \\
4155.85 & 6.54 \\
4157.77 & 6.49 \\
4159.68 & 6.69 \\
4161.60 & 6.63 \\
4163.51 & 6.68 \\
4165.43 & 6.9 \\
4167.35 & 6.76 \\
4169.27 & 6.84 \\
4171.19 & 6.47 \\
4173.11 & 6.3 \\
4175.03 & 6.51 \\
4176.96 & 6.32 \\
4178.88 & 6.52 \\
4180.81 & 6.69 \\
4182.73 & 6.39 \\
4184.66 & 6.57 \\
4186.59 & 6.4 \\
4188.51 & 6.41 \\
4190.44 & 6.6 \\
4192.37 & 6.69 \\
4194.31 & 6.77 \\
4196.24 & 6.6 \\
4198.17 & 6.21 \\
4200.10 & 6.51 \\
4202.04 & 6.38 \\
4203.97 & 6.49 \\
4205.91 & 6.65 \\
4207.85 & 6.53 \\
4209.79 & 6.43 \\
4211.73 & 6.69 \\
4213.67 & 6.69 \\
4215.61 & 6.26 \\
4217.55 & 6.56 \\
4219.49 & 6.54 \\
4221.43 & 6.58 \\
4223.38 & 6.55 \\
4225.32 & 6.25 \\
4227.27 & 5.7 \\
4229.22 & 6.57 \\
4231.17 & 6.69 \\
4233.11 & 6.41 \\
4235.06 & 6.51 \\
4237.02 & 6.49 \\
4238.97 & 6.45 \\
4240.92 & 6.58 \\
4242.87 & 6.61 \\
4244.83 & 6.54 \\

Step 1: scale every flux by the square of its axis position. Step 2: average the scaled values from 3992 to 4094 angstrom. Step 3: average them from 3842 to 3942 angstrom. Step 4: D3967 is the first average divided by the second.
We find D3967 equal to 1.24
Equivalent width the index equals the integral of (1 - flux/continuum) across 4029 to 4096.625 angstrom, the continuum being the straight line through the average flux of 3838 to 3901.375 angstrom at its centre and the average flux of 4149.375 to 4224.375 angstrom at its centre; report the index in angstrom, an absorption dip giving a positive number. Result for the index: -2.5 angstrom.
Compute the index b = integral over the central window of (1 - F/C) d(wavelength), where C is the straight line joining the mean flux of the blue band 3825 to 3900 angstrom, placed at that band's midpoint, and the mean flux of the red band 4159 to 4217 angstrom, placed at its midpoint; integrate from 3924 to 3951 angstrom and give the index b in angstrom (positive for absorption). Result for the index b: 4.3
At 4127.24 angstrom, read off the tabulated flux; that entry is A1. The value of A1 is 6.59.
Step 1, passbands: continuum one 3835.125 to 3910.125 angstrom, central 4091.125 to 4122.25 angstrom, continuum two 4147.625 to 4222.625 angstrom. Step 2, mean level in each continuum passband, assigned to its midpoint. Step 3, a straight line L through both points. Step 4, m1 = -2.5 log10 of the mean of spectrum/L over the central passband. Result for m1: 0.09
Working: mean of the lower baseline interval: 5.88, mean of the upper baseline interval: 6.55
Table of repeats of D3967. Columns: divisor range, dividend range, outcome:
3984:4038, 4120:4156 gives 1.06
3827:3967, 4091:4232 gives 1.29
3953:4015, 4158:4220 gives 1.24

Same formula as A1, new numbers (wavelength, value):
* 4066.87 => 6.35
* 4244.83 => 6.54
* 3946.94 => 6.43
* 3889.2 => 3.27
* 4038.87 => 6.7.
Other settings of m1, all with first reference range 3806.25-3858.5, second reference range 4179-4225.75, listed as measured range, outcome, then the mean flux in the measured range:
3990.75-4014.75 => -0.081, 6.58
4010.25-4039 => -0.076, 6.6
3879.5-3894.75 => 0.131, 5.21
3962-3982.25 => 0.296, 4.61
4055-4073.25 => -0.053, 6.55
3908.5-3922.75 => -0.072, 6.34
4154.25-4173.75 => -0.031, 6.63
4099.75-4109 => 0.272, 4.92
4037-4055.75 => -0.069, 6.61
